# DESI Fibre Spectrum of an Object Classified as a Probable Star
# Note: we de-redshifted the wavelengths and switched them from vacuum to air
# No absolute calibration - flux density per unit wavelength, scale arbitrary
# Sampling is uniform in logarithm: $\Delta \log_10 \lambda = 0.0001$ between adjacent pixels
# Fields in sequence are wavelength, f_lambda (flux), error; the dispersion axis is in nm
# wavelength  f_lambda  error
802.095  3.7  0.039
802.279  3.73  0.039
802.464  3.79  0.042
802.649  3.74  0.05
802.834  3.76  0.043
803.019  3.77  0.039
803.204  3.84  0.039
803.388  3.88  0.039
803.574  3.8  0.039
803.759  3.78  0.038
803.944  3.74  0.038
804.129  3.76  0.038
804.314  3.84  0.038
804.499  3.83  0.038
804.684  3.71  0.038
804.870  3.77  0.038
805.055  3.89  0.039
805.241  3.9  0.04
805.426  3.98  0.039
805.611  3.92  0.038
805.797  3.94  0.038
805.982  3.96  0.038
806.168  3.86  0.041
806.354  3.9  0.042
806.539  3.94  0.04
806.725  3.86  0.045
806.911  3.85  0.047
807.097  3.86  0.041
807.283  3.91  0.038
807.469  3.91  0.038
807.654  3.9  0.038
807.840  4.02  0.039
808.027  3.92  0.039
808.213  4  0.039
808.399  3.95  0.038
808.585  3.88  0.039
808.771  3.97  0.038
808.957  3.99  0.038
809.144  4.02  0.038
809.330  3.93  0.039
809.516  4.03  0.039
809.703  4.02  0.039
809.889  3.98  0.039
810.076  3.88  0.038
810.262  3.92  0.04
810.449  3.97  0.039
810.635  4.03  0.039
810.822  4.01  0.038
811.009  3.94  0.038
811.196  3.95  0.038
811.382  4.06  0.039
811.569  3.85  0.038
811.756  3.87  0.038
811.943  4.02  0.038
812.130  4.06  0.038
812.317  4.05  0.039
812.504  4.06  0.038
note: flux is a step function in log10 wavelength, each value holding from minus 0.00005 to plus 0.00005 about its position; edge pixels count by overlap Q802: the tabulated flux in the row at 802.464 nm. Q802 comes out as 3.79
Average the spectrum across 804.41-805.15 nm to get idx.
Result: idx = 3.8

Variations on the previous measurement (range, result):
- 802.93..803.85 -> 3.81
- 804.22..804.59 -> 3.84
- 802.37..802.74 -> 3.76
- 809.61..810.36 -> 3.95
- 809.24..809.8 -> 4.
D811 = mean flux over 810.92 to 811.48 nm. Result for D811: 3.99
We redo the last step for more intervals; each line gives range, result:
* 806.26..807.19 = 3.88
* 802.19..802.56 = 3.76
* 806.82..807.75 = 3.89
